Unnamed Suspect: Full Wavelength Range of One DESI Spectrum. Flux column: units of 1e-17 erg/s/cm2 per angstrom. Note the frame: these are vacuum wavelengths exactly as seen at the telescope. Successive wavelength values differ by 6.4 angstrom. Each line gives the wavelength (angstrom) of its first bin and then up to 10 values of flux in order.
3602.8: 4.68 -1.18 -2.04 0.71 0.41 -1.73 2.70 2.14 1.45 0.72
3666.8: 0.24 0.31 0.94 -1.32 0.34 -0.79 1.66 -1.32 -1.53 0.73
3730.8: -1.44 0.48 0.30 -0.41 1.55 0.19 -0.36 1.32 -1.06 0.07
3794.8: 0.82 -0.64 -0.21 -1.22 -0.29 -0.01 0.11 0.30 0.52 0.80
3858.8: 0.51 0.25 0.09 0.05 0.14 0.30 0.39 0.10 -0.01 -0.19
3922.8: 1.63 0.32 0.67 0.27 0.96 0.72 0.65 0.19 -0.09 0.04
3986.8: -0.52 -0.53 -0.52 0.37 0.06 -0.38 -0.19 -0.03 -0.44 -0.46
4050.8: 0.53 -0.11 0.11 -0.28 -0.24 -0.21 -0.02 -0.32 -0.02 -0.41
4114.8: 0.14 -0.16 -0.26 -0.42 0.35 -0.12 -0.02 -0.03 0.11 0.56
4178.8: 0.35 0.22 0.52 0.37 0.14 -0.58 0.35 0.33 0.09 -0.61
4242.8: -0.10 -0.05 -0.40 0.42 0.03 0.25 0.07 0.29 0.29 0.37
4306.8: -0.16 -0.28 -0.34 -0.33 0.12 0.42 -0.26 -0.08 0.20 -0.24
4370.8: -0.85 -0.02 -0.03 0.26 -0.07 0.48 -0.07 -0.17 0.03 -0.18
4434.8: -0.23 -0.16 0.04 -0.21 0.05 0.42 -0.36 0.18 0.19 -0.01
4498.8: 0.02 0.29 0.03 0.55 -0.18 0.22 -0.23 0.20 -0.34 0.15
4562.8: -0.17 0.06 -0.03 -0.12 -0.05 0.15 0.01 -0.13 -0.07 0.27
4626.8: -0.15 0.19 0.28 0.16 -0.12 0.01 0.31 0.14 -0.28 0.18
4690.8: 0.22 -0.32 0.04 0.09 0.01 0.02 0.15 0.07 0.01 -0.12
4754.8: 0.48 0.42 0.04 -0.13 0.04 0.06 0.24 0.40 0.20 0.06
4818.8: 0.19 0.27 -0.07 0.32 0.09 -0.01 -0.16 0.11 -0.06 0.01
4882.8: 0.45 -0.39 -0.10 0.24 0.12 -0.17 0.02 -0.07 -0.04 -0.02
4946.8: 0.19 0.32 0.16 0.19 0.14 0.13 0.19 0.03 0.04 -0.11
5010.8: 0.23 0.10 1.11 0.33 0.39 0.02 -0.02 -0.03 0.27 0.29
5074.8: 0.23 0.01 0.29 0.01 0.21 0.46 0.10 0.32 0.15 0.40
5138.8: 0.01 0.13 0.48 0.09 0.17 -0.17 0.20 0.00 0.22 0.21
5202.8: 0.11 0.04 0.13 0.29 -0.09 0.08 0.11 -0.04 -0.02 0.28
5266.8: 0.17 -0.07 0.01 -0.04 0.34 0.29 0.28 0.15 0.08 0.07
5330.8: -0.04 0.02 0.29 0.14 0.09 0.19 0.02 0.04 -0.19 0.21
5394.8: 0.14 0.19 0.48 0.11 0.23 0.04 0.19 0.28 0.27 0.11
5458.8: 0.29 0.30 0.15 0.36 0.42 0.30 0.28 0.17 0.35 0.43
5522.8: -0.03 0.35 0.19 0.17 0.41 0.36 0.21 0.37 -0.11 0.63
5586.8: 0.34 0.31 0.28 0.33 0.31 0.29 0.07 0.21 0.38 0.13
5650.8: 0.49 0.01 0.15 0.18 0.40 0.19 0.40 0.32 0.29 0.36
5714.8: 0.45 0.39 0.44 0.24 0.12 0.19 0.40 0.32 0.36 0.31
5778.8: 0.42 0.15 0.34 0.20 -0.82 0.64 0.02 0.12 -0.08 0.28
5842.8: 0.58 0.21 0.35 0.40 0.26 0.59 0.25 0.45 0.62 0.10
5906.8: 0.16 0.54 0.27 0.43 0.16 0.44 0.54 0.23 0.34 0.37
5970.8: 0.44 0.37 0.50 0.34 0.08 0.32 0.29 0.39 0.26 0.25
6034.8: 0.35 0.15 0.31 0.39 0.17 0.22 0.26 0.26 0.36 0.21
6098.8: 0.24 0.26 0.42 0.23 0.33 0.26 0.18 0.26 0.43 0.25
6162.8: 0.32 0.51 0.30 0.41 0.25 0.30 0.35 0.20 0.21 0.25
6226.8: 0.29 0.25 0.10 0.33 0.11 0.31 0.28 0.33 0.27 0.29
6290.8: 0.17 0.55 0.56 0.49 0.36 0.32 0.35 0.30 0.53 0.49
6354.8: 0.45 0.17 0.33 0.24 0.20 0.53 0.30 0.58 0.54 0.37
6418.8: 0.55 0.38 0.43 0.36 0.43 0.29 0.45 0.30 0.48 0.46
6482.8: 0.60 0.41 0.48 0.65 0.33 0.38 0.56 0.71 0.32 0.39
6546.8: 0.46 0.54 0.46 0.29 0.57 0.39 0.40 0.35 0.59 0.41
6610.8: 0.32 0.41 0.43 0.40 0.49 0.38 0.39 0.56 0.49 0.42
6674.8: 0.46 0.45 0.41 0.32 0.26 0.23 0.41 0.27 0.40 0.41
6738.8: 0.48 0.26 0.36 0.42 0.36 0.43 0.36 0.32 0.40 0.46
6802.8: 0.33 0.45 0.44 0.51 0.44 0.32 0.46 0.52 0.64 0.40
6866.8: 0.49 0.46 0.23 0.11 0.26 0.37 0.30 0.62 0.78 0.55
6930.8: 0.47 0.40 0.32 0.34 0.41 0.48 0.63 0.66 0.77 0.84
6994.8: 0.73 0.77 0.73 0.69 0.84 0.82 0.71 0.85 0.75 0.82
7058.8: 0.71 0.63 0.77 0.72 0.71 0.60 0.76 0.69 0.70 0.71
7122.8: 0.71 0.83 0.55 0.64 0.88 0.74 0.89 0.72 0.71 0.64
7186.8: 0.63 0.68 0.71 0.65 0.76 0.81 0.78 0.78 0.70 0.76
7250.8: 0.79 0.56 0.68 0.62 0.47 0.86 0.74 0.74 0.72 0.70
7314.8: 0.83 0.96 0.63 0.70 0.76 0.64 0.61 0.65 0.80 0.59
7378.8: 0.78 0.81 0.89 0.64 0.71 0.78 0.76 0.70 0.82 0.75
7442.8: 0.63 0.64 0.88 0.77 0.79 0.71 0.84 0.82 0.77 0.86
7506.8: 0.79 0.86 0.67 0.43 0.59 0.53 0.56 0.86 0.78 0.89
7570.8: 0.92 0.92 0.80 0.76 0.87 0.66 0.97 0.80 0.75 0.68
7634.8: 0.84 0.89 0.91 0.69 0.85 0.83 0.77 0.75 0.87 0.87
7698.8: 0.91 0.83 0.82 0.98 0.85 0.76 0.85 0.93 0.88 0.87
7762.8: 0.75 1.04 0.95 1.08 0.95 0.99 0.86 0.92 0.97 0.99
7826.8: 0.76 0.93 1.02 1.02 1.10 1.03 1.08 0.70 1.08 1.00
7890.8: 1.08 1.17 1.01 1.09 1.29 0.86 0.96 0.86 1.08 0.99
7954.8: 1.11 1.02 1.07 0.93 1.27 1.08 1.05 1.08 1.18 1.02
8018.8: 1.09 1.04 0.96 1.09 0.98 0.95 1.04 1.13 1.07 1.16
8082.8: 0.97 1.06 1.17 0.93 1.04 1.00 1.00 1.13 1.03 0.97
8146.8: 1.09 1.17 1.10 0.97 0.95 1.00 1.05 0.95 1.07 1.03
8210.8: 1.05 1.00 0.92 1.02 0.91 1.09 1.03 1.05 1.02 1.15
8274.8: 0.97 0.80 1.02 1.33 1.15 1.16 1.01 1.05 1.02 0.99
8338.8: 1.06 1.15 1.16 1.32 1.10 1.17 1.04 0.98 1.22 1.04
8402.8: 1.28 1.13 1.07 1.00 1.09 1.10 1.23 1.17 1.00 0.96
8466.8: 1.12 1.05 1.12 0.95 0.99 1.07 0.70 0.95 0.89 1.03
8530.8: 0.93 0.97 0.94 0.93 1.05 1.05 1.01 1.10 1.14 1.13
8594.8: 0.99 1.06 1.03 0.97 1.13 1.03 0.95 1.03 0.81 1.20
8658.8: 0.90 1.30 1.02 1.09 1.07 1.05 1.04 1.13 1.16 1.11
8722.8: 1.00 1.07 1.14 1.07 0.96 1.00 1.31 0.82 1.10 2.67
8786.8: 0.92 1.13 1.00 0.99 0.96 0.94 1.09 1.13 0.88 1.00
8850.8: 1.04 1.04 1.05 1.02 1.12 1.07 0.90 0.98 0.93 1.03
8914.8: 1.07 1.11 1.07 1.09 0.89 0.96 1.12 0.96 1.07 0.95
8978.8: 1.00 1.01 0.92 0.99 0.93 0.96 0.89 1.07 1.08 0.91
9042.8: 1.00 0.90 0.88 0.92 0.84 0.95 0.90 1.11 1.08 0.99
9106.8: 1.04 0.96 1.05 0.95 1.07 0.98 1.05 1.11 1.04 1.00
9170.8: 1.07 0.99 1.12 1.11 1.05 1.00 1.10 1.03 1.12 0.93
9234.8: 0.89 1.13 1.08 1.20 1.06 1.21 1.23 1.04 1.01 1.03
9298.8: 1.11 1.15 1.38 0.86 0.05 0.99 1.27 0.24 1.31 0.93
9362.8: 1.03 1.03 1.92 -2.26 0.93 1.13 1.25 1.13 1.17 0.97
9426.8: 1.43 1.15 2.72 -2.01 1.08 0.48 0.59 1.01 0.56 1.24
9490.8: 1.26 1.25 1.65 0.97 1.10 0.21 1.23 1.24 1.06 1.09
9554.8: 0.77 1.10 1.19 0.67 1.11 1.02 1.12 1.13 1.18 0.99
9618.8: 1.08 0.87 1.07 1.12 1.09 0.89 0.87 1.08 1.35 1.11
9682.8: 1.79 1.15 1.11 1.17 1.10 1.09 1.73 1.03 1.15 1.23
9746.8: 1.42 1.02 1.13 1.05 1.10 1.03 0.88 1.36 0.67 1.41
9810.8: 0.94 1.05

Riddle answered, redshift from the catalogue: 0.75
